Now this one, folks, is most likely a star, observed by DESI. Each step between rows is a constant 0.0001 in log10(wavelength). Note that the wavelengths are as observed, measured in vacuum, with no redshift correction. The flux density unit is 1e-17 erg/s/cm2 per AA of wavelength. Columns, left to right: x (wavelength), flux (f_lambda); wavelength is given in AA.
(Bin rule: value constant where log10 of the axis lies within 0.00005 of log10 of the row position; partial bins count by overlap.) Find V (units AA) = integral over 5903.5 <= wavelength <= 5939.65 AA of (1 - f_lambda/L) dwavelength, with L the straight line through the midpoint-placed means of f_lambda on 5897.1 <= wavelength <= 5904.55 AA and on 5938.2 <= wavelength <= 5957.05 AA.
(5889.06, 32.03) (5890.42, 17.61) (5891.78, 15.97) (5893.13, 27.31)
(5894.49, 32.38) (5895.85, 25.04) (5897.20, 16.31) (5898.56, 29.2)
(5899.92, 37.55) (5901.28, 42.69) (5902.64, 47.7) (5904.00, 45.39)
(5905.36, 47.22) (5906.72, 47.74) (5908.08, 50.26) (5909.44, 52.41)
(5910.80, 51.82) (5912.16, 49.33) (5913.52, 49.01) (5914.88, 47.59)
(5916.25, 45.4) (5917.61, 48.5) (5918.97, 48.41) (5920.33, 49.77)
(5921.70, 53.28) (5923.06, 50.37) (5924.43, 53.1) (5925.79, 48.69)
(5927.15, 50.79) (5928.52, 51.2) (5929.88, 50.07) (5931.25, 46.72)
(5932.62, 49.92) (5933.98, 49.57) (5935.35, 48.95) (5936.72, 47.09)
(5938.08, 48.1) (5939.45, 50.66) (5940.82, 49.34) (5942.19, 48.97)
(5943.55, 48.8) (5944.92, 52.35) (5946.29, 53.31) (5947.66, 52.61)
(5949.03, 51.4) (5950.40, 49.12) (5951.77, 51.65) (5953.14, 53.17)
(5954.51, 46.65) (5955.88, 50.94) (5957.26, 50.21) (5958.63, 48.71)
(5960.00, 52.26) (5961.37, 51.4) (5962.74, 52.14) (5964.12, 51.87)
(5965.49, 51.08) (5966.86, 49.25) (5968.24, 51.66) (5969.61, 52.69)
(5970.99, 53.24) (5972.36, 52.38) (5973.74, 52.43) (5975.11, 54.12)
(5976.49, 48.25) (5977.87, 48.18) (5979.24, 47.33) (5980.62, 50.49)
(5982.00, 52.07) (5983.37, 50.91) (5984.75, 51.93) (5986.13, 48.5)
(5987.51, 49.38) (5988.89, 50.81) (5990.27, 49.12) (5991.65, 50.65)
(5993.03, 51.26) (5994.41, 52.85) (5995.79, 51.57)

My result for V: -5.0 AA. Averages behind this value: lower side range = 37.9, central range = 49.3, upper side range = 50.6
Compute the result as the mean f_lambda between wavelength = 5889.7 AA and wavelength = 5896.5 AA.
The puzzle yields 23.7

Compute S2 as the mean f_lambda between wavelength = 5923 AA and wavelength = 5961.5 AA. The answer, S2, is 50.2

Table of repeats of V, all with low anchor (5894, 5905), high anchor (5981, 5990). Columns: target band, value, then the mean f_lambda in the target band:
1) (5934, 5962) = -4.2 AA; 50.3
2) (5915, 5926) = -3.1 AA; 49.6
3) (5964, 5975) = -1.0 AA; 52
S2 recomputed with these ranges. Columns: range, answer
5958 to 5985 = 51.1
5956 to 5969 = 51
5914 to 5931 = 49.7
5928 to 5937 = 49.1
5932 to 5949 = 50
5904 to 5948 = 49.6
